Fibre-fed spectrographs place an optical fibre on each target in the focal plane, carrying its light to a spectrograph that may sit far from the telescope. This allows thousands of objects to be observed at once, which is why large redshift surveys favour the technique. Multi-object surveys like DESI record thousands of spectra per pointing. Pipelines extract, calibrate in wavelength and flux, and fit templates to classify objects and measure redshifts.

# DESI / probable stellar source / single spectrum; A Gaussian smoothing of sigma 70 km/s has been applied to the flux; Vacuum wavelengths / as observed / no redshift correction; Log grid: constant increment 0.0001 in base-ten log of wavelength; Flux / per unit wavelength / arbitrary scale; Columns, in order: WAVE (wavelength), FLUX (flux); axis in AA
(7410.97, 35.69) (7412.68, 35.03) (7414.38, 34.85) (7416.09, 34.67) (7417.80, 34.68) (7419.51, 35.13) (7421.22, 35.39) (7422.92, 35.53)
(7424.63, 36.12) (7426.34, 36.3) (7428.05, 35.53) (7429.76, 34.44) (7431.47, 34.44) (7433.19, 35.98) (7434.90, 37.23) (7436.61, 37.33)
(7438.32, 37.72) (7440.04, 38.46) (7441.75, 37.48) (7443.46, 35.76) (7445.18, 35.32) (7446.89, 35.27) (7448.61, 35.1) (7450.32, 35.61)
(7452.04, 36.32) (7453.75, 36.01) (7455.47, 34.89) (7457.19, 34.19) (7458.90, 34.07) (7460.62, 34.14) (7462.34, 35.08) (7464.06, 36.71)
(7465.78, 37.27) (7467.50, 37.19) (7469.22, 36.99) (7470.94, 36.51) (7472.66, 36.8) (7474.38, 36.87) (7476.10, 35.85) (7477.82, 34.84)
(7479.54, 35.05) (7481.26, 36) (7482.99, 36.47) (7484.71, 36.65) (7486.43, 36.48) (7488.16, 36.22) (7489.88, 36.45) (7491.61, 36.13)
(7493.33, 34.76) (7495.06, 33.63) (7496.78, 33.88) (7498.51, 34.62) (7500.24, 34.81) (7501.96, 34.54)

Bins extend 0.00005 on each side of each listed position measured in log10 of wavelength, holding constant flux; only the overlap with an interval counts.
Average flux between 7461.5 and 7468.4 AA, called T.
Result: 36.5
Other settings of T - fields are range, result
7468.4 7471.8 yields 36.8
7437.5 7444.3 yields 37.4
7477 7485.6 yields 35.8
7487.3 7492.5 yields 36.3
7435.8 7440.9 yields 37.8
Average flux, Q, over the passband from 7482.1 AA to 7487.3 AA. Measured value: 36.5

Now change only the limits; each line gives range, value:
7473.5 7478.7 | 35.9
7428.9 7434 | 34.9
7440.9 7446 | 36.2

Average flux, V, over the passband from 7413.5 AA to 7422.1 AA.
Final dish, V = 35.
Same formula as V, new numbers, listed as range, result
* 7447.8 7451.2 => 35.4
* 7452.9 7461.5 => 34.6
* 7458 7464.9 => 35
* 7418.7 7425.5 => 35.6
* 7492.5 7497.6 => 34.1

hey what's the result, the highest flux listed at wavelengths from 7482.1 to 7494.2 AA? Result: 36.65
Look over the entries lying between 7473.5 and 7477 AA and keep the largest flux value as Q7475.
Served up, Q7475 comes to 36.87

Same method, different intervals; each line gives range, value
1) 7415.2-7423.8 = 35.53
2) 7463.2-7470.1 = 37.27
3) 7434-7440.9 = 38.46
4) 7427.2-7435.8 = 37.23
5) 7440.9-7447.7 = 37.48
